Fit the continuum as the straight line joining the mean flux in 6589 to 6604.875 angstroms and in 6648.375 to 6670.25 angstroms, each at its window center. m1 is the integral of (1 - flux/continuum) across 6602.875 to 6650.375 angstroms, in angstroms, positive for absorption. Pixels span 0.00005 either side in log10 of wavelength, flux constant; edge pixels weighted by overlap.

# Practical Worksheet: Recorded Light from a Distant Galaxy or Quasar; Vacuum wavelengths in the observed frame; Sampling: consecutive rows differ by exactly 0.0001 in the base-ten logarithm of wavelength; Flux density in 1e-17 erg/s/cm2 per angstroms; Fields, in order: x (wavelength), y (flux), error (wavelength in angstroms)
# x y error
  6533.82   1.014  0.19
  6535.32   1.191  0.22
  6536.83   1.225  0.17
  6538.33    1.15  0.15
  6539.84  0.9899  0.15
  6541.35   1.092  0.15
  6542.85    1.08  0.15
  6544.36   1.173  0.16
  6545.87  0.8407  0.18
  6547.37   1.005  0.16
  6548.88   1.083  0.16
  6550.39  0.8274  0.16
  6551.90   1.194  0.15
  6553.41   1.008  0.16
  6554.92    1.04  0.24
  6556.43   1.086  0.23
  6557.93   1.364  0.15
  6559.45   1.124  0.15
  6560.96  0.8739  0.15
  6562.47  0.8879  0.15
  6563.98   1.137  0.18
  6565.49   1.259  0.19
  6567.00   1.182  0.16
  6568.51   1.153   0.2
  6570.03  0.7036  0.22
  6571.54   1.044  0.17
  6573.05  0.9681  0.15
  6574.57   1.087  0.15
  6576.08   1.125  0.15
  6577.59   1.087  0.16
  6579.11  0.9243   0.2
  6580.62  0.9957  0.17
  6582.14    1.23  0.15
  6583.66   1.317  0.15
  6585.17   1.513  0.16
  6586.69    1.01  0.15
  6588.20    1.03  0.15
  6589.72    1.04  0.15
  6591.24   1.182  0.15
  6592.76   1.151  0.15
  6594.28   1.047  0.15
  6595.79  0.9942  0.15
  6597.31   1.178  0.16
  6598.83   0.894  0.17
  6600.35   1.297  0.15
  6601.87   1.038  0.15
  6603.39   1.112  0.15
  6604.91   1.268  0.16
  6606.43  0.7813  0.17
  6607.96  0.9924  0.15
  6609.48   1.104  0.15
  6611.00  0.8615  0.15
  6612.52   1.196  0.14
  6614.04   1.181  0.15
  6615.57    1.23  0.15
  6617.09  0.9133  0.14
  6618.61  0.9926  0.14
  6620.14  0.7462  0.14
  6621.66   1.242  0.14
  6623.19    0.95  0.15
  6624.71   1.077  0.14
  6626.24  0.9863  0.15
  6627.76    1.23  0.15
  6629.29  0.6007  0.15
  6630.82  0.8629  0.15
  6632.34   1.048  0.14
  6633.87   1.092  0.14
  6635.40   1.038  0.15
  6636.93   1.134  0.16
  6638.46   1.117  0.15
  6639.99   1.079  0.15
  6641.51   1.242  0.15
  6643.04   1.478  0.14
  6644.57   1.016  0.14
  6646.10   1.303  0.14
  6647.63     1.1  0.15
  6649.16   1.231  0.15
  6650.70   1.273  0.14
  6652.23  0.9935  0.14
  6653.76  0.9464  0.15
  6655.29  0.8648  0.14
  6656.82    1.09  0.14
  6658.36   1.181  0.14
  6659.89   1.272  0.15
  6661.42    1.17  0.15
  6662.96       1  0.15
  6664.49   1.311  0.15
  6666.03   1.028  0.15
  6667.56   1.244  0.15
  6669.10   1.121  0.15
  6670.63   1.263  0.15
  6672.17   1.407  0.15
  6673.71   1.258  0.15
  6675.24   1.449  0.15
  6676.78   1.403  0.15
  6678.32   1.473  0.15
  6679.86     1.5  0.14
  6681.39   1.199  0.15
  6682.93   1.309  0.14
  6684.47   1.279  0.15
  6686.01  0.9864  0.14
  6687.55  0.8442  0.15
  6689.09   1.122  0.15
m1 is 1.7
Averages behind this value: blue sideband 1.1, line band 1.07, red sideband 1.13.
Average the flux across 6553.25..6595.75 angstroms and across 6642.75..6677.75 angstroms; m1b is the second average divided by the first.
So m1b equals 1.09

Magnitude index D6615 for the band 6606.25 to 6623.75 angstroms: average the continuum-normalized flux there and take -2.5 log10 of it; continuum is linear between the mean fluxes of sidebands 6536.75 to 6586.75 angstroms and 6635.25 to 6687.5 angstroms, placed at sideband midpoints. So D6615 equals 0.12 mag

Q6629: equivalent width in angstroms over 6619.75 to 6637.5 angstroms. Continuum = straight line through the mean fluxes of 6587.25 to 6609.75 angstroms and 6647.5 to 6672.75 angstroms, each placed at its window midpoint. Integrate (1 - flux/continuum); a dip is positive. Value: 1.67 angstroms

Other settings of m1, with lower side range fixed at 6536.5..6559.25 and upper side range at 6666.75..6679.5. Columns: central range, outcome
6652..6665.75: 2.2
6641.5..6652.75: 0.6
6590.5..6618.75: 2.7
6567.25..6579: 1.1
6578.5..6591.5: 0.1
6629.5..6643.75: 1.8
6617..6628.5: 1.9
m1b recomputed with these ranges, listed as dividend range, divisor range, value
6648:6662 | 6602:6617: 1.04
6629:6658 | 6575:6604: 0.98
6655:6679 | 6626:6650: 1.12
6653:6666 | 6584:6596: 0.97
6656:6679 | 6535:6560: 1.15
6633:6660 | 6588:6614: 1.06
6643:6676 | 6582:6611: 1.06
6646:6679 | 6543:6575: 1.14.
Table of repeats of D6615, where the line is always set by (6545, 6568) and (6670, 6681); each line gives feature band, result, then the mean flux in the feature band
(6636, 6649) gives 0.10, 1.18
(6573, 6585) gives 0.01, 1.12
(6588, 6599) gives 0.09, 1.08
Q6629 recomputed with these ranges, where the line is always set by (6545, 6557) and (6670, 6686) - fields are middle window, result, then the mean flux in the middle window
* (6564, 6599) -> -0.2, 1.1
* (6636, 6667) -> 3.1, 1.14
